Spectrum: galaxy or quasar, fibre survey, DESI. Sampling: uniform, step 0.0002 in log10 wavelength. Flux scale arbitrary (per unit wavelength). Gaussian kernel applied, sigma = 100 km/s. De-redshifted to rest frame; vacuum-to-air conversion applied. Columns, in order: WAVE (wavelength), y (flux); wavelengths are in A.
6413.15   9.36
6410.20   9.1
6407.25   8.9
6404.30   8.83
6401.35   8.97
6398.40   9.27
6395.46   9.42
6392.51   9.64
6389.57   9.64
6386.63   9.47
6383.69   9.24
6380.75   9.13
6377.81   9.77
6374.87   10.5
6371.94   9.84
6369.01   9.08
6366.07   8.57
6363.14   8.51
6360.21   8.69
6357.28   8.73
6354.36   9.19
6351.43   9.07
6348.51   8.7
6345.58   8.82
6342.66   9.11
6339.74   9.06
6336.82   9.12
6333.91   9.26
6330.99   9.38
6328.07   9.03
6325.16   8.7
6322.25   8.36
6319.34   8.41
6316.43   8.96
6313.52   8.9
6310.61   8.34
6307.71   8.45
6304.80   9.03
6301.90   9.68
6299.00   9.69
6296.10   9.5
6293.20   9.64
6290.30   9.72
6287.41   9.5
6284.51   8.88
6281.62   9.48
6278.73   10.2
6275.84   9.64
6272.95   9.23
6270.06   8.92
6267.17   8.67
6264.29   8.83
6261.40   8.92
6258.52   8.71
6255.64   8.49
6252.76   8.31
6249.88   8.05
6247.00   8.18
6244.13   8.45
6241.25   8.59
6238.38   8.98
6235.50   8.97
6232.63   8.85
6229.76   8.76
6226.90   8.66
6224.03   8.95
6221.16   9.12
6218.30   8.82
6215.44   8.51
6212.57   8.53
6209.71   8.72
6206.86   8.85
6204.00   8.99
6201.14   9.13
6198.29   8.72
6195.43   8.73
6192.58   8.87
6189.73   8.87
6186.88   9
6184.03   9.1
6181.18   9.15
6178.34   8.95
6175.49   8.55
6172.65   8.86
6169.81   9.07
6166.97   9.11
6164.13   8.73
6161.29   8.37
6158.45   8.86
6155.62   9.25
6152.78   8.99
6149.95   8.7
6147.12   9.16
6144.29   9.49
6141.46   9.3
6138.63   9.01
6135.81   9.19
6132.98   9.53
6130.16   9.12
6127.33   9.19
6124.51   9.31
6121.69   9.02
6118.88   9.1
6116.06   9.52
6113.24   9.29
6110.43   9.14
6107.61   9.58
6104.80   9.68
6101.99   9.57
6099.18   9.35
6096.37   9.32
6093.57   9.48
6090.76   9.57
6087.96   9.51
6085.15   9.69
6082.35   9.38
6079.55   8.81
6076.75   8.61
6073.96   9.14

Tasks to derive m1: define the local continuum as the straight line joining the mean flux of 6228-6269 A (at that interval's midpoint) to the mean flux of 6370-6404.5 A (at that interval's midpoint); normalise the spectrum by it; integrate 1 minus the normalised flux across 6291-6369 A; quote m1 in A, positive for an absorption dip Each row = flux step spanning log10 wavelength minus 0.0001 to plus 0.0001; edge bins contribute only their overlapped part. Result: 1.4 A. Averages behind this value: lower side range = 8.63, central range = 8.97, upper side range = 9.5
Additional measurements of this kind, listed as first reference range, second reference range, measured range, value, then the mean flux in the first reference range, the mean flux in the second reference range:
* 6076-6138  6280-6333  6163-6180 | 0.67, 9.32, 9.1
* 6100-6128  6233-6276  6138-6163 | 0.46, 9.34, 8.7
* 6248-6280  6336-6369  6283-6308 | -1.41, 8.89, 8.87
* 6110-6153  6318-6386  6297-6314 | 0.10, 9.2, 9.06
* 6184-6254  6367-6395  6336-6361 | 1.20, 8.74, 9.56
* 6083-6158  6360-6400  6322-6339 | 0.59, 9.3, 9.36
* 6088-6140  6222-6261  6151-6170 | 0.38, 9.34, 8.63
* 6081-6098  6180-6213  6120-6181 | 0.76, 9.49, 8.9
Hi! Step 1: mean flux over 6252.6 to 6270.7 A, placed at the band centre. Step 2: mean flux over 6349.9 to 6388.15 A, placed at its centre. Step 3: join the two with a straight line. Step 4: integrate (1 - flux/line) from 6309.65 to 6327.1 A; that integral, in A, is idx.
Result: 0.7 A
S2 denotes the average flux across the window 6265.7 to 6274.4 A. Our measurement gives 8.94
